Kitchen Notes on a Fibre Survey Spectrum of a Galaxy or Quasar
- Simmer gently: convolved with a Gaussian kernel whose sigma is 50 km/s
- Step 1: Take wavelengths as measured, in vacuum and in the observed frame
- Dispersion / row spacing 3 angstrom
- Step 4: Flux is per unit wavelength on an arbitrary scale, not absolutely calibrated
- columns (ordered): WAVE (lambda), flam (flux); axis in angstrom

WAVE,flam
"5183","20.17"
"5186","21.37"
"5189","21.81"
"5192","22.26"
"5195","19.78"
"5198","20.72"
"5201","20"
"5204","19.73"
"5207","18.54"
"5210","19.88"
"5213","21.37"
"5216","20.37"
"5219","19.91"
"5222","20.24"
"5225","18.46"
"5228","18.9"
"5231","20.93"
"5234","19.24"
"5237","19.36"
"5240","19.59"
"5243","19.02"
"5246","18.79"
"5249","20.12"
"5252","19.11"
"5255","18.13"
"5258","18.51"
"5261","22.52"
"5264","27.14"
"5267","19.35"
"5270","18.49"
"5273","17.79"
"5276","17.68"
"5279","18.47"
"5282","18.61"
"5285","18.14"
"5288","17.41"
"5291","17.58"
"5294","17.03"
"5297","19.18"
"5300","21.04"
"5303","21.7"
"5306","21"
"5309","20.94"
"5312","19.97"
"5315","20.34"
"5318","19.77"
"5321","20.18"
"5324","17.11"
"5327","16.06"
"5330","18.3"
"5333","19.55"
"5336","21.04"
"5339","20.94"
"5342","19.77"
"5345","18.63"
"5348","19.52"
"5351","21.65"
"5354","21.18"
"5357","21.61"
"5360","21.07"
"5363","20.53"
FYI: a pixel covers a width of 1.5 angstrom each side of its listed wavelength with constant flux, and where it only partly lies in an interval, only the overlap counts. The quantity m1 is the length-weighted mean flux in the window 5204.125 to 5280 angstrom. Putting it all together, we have 19.7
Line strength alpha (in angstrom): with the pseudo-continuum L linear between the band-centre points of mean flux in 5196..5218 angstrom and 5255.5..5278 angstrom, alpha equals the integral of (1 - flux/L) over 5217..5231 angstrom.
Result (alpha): 0.3 angstrom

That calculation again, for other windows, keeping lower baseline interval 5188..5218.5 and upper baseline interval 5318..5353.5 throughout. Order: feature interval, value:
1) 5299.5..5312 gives -0.9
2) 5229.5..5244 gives 0.4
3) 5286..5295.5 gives 1.1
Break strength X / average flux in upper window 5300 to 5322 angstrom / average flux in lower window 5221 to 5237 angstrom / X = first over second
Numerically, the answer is 1.06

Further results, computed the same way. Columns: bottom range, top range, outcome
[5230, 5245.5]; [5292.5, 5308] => 1.03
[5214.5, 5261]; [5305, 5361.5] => 1.02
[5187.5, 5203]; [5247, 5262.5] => 0.94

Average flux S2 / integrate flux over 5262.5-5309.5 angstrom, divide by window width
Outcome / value 19.4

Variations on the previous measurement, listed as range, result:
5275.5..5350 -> 19.2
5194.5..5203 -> 20.2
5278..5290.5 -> 18.1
